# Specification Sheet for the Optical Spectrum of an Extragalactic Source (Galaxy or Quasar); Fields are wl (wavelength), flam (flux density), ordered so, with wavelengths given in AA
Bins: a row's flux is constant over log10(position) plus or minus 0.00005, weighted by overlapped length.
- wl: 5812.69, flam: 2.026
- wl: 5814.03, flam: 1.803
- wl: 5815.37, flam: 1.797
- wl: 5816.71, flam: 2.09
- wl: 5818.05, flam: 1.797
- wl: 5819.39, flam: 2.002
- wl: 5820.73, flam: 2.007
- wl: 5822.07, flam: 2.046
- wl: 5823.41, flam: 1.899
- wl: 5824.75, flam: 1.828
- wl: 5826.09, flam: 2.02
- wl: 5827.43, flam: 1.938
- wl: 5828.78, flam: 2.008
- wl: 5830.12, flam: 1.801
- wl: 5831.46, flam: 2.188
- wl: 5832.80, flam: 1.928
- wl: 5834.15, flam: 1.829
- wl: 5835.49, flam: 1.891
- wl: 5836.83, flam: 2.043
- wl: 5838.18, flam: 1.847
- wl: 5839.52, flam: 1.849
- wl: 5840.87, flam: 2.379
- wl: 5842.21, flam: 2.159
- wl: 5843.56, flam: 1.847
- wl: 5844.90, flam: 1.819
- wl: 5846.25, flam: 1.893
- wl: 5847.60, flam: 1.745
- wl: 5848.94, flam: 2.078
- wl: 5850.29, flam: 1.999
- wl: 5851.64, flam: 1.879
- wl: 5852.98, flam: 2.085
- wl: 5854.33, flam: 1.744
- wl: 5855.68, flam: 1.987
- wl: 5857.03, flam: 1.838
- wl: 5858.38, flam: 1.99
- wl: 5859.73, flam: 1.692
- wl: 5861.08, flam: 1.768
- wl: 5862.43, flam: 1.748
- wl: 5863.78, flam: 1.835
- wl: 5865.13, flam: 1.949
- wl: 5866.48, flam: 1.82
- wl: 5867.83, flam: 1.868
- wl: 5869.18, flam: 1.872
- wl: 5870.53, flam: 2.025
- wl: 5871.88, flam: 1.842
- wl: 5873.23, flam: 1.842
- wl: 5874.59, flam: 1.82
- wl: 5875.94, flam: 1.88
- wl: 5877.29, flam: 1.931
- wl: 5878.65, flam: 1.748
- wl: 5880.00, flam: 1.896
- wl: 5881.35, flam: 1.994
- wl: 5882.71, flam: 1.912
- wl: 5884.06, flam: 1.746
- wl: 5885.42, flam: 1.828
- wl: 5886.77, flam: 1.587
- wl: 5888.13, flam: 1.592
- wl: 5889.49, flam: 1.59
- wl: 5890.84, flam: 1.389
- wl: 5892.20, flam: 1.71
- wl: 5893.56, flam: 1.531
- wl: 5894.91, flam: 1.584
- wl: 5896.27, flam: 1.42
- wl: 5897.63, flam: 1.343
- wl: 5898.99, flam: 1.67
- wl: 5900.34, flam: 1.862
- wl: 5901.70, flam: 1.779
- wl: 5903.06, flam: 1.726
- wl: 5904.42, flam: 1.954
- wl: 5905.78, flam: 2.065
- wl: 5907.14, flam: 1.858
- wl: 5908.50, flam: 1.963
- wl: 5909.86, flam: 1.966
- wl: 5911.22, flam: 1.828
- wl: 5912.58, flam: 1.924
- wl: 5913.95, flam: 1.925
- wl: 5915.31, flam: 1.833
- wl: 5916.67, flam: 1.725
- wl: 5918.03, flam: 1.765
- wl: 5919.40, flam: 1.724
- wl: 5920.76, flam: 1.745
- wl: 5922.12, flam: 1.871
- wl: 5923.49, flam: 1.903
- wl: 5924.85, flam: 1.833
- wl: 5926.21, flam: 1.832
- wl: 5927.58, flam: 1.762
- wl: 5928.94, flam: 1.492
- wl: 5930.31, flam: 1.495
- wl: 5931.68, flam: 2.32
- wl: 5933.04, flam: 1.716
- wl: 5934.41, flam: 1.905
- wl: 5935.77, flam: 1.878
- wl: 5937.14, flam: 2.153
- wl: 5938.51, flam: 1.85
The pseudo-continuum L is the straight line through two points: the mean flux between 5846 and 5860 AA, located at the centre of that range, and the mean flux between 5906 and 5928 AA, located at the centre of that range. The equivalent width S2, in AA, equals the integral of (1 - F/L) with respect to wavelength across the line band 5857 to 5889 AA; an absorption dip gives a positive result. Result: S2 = 0.96 AA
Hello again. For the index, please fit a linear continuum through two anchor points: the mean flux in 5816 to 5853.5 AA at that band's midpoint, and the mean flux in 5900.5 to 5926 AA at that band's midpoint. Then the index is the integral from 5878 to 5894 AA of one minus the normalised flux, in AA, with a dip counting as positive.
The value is 1.5 AA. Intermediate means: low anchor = 1.96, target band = 1.71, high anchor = 1.85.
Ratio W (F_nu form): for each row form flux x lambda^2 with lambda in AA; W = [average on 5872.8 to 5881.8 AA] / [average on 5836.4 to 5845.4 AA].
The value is 0.95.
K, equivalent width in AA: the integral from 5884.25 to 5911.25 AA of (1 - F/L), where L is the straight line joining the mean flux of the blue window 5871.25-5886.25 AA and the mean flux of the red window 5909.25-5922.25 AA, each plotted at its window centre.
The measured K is 1.9 AA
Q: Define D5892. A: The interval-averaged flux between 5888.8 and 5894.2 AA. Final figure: 1.55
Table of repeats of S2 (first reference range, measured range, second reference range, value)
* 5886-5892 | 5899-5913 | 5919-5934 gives -1.8 AA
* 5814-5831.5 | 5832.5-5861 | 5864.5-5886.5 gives -0.3 AA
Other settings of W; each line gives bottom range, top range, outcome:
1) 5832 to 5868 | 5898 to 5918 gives 0.99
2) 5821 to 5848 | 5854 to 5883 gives 0.97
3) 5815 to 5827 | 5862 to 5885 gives 0.98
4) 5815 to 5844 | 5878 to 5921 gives 0.91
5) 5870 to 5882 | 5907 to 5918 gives 1.01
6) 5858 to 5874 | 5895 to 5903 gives 0.89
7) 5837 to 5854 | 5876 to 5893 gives 0.90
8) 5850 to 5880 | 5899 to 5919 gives 1.01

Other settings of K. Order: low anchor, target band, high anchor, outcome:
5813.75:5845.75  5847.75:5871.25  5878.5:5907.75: -0.61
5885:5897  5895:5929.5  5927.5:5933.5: -2.37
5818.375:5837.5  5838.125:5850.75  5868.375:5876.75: -0.24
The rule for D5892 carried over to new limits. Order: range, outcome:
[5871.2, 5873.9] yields 1.85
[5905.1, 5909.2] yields 1.96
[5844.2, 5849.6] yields 1.88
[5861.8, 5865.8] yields 1.85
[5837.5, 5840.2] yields 1.84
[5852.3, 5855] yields 1.92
